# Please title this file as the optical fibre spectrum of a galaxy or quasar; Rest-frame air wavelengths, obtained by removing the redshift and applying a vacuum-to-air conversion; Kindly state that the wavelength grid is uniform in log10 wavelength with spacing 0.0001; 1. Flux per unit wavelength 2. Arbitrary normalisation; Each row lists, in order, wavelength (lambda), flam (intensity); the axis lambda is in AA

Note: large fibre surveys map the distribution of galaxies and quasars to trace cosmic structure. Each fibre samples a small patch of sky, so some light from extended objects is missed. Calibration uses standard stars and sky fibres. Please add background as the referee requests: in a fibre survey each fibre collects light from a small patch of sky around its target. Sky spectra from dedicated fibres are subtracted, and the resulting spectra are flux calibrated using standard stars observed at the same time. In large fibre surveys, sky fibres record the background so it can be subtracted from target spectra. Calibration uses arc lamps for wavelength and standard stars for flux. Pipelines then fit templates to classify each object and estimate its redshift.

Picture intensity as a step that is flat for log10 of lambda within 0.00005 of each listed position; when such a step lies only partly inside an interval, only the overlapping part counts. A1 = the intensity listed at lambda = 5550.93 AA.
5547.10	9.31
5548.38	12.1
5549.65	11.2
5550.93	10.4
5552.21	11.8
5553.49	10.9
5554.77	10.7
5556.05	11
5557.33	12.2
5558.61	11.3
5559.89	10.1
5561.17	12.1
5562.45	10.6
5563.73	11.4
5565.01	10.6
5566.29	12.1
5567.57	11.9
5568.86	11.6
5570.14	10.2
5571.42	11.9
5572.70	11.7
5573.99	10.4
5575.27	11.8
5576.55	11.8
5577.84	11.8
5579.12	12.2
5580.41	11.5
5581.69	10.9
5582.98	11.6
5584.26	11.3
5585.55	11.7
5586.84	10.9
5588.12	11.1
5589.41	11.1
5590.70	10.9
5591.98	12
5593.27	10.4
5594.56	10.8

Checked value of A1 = 10.4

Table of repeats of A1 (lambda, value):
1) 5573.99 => 10.4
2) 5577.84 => 11.8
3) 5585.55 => 11.7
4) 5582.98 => 11.6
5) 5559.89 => 10.1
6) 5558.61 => 11.3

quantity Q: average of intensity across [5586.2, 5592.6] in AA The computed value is 11.2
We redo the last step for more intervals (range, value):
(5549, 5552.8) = 11.1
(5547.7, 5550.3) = 11.6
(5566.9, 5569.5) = 11.7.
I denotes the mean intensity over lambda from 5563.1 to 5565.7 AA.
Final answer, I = 11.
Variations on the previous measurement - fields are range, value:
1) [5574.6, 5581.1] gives 11.8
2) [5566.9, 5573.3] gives 11.5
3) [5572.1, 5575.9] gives 11.3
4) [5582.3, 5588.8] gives 11.3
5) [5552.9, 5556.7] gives 10.9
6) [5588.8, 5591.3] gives 11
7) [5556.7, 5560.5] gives 11.2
